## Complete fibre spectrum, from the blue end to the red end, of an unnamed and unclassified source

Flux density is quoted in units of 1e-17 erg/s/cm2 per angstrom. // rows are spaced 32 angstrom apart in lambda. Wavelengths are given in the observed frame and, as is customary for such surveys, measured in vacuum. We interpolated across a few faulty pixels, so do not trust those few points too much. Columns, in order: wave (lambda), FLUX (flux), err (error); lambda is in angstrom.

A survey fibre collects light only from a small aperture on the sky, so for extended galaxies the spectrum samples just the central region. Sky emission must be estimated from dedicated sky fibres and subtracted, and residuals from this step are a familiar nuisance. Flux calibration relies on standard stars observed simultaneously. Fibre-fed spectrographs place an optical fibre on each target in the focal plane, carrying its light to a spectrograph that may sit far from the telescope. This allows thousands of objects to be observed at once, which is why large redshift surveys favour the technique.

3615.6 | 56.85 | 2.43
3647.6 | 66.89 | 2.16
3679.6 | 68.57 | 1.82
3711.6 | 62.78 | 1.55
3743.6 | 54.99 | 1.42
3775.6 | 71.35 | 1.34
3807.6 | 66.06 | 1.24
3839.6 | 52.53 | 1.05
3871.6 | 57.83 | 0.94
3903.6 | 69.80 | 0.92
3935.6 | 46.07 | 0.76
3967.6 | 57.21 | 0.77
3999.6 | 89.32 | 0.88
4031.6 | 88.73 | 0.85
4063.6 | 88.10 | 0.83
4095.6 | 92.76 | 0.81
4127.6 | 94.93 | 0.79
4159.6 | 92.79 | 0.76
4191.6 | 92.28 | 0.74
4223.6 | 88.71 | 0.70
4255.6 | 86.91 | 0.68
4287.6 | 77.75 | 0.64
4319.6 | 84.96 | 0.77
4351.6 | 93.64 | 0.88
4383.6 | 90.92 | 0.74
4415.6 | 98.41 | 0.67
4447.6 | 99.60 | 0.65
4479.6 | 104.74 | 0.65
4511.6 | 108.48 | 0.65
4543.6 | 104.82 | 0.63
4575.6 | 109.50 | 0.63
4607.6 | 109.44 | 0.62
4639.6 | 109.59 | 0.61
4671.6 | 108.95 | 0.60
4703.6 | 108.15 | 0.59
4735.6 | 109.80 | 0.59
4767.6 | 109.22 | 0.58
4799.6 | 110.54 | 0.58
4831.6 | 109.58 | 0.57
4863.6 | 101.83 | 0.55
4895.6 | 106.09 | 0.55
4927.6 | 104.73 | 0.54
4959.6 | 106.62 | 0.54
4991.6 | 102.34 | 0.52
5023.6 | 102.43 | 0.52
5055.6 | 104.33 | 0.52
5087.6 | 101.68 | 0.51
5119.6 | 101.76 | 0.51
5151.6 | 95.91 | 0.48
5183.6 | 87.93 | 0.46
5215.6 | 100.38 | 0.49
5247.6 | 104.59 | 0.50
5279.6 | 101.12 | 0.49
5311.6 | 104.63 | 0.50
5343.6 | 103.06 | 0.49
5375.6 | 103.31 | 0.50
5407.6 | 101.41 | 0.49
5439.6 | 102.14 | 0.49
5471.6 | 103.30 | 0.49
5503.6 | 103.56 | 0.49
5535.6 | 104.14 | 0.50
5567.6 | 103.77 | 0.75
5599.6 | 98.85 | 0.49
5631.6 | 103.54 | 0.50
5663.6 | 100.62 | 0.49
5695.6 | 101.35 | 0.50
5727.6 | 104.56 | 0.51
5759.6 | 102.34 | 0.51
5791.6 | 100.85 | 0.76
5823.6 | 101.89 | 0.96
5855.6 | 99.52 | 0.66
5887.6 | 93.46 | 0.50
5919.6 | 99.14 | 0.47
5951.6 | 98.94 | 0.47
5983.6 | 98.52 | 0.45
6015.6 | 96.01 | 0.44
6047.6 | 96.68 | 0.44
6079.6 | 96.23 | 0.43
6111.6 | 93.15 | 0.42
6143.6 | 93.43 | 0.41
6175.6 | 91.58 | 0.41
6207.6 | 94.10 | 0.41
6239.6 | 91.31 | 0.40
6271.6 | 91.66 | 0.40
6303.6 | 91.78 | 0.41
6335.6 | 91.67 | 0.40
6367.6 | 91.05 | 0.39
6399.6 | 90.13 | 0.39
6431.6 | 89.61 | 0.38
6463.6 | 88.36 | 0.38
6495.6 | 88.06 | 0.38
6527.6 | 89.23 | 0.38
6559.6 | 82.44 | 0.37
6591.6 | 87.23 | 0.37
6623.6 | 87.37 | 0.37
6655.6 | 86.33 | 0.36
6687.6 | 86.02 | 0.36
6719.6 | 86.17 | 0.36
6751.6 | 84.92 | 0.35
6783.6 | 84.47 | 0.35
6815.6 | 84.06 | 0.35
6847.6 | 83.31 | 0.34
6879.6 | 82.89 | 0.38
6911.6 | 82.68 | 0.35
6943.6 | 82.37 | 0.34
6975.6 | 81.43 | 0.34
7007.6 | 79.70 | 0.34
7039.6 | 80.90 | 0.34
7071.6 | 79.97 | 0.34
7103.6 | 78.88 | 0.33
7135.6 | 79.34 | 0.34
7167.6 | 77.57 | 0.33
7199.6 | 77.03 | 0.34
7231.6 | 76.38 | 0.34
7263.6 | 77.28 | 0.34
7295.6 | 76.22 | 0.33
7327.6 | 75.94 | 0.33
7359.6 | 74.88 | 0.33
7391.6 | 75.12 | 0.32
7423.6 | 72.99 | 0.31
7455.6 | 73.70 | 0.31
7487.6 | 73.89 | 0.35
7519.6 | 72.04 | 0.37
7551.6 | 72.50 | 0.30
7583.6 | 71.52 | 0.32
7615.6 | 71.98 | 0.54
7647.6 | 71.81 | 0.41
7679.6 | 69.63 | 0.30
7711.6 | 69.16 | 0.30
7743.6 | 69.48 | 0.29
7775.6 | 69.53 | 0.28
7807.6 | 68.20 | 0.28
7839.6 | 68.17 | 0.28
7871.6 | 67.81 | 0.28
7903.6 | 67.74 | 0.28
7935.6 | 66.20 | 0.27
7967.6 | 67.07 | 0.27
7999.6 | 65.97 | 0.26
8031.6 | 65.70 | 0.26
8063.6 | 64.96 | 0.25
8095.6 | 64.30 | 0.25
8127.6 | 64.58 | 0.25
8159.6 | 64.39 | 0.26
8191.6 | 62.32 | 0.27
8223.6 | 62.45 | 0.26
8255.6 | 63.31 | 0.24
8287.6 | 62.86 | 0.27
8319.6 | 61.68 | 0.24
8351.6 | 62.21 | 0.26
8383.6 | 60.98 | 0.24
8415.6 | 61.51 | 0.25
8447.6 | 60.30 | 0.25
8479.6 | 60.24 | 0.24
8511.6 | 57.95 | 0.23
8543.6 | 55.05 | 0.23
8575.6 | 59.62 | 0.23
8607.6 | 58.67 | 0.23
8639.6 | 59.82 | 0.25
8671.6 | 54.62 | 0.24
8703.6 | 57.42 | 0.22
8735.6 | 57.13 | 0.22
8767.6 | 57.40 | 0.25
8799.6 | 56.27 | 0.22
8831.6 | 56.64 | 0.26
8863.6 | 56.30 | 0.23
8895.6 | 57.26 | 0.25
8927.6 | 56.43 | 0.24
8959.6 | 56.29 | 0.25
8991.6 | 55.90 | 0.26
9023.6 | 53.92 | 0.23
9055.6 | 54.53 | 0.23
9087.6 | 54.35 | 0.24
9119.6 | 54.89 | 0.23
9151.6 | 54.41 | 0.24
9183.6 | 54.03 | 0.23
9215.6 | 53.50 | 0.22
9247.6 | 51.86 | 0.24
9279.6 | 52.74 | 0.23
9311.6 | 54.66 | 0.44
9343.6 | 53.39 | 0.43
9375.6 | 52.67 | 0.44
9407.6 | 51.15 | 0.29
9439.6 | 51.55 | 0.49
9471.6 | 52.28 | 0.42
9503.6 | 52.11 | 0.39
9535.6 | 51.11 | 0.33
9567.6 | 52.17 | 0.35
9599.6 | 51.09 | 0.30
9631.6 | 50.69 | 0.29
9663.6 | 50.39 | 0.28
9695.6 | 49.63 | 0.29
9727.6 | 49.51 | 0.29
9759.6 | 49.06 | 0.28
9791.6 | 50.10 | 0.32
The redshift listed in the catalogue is 0.00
